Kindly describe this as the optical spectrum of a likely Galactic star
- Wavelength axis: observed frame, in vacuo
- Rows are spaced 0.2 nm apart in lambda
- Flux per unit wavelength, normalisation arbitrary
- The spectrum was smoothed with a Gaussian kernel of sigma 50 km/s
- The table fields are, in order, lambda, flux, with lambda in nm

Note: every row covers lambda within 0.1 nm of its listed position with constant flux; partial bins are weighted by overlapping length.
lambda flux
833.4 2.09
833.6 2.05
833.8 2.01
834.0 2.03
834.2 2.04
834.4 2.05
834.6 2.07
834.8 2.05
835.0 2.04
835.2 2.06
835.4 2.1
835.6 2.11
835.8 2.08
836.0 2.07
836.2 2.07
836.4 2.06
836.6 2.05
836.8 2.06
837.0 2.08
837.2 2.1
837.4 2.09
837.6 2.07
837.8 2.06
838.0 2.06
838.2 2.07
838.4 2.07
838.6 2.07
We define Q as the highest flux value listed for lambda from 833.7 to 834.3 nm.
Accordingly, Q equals 2.04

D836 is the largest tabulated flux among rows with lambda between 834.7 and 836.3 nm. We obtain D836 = 2.11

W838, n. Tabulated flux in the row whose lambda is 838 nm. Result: 2.06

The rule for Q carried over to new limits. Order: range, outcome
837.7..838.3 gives 2.07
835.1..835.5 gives 2.1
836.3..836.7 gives 2.06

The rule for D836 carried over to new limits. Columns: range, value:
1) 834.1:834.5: 2.05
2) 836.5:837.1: 2.08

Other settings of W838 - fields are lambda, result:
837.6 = 2.07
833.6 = 2.05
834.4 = 2.05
